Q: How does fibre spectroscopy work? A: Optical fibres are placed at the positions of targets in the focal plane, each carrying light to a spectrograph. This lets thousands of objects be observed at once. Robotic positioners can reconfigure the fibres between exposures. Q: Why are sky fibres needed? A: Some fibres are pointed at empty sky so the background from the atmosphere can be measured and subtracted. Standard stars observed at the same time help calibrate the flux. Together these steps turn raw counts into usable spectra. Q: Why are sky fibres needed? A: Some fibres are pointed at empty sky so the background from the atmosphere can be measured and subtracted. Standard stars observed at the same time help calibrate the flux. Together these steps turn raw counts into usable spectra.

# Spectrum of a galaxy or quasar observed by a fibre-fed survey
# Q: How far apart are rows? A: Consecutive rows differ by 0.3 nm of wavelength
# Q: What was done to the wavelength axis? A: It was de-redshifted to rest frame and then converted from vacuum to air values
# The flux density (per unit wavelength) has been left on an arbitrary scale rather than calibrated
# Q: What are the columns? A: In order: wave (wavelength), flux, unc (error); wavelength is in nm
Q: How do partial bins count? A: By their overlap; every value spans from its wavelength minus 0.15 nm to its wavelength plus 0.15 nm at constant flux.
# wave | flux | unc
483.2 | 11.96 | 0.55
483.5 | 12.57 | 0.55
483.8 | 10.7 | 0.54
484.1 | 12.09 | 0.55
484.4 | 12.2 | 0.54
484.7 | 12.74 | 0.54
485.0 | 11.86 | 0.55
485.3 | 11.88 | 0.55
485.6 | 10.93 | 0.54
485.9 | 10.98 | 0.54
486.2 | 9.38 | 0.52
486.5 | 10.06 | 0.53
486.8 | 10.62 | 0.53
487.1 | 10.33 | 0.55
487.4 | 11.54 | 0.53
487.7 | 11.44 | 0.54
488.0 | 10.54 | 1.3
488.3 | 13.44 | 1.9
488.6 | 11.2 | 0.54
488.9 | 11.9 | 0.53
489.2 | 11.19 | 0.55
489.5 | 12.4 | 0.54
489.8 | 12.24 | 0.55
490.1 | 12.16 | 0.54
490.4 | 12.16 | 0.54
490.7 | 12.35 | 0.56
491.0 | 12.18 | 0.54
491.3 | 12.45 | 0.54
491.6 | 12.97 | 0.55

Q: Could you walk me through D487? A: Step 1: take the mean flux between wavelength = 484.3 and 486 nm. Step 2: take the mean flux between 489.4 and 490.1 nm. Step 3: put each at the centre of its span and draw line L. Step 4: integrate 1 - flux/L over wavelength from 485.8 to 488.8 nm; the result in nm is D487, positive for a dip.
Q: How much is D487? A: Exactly 0.262 nm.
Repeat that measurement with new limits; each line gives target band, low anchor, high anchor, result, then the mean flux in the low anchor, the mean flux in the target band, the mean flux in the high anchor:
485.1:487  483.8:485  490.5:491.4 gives 0.23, 12.1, 10.7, 12.3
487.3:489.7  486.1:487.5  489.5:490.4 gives -0.07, 10.4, 11.7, 12.2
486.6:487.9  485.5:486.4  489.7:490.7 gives 0.00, 10.4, 10.9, 12.2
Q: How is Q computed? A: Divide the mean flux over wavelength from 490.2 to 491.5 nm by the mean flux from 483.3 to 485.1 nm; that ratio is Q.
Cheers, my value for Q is 1.02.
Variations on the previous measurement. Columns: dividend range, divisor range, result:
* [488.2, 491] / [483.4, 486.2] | 1.04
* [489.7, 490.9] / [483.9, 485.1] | 1.00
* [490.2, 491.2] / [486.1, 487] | 1.21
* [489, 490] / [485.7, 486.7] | 1.17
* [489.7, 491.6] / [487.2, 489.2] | 1.06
